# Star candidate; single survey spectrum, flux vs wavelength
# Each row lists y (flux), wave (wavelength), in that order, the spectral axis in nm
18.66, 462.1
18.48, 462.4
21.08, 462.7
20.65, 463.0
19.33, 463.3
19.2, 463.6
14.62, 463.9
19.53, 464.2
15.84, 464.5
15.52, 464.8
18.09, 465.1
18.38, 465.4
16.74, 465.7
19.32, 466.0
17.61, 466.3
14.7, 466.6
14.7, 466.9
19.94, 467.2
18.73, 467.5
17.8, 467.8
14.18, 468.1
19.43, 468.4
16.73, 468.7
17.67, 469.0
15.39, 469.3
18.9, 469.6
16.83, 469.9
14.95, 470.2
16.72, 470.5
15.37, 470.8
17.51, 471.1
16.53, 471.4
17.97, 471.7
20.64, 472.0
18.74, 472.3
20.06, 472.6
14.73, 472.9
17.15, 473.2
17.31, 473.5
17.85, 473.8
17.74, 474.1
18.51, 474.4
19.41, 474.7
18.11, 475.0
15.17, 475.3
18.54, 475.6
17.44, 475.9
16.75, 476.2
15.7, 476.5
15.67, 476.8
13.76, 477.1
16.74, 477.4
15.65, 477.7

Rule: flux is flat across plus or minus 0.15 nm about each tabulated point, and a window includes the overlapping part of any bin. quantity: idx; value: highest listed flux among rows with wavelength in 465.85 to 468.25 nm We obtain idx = 19.94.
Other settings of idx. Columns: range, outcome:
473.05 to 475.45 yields 19.41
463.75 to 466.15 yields 19.53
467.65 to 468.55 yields 19.43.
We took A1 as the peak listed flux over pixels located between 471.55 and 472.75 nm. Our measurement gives 20.64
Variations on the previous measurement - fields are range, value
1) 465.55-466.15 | 19.32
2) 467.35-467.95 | 18.73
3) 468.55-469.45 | 17.67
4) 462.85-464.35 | 20.65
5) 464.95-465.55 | 18.38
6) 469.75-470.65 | 16.83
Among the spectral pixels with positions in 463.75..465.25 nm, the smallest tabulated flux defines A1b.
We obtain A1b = 14.62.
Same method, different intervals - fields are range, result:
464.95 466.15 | 16.74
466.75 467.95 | 14.7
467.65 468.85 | 14.18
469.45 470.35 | 14.95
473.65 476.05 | 15.17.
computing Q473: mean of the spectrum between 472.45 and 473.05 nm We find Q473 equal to 17.4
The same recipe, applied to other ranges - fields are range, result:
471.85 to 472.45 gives 19.7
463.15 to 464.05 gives 17.7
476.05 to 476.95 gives 16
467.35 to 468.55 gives 17.5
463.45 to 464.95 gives 16.9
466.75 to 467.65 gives 17.8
